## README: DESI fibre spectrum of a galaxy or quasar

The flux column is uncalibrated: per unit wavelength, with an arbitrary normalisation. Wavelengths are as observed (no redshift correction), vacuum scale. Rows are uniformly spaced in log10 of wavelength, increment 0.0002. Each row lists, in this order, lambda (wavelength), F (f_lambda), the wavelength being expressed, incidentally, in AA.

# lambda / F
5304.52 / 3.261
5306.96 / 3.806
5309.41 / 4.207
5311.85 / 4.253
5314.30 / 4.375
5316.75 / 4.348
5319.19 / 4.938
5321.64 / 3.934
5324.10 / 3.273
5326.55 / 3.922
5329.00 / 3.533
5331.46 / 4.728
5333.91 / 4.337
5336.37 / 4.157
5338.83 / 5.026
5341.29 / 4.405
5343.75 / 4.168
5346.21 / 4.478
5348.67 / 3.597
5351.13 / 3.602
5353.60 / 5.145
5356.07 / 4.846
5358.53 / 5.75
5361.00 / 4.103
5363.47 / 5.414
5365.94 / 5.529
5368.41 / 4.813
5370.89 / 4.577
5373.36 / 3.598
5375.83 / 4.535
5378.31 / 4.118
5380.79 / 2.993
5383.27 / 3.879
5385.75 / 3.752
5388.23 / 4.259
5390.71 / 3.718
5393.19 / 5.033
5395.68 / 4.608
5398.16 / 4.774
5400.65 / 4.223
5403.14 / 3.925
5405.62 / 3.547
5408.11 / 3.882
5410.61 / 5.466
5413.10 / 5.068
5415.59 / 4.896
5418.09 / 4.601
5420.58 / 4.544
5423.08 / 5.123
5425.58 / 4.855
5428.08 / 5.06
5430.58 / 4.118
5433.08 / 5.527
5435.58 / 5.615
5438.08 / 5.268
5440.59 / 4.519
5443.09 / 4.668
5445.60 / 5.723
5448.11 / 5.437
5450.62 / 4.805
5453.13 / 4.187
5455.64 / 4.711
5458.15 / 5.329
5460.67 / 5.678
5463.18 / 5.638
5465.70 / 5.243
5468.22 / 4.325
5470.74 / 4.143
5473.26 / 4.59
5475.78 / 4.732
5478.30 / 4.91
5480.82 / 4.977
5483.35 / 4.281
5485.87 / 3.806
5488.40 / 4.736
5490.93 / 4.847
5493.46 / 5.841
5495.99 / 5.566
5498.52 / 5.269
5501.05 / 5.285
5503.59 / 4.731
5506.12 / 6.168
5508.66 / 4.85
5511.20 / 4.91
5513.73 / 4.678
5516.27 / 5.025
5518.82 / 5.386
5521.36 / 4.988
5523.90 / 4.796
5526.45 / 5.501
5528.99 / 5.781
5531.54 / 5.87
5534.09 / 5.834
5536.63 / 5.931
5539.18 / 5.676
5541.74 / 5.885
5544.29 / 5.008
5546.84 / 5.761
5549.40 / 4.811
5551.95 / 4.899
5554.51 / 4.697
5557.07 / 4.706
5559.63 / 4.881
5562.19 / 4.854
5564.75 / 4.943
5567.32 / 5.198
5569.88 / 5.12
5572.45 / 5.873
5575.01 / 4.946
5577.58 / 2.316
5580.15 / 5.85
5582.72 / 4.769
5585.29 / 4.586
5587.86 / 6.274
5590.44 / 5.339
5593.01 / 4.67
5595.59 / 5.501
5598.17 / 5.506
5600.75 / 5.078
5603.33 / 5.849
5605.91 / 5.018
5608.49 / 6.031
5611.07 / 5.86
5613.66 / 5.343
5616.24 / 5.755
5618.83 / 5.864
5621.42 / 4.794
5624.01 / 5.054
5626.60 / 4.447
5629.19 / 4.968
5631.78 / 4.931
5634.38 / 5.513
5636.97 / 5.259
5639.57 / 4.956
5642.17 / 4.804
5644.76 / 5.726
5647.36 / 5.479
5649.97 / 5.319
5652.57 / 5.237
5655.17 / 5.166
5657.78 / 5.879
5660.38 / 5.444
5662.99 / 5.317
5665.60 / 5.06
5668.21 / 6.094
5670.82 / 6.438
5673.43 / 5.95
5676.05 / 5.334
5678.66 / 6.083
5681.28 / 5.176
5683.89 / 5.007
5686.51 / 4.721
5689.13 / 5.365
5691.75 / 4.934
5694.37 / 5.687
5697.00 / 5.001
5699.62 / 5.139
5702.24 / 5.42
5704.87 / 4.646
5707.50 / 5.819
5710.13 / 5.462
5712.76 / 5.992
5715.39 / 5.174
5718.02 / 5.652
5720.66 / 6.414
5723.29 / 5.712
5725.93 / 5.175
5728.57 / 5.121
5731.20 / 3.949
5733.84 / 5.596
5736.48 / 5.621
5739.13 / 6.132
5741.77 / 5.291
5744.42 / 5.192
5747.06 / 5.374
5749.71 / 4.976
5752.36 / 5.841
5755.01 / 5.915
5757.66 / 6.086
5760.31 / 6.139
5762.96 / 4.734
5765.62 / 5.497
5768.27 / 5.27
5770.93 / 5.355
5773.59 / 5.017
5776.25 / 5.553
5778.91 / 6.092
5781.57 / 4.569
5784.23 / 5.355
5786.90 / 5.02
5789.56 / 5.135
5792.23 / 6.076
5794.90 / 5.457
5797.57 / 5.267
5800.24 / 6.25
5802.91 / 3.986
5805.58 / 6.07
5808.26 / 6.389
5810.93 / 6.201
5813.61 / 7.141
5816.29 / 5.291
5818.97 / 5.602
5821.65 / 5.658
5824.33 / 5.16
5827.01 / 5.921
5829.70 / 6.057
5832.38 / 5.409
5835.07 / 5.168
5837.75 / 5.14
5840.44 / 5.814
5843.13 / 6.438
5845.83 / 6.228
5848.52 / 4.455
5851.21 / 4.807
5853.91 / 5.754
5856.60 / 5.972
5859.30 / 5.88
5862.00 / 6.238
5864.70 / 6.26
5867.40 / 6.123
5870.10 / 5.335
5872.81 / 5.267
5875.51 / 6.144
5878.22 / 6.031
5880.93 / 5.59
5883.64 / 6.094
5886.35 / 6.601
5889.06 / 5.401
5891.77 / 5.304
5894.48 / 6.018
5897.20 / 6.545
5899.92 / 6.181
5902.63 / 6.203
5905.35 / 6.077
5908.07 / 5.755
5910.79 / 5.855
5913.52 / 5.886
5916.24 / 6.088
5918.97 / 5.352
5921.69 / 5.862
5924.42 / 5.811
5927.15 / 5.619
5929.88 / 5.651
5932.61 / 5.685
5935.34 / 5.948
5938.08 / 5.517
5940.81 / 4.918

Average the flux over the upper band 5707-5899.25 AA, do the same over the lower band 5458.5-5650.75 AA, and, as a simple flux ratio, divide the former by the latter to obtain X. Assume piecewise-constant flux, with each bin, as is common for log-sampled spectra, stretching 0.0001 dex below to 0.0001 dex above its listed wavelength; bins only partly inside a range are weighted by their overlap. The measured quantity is 1.09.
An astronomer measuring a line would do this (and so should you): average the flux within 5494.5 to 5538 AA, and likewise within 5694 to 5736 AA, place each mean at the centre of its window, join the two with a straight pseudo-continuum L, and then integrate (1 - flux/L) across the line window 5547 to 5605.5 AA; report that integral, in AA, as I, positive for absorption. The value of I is 3.3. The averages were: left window 5.33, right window 5.37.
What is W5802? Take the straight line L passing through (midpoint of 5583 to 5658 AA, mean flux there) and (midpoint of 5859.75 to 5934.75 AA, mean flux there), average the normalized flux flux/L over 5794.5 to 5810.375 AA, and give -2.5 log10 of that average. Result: 0.02 mag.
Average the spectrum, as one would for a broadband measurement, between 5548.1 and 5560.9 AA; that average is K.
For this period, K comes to 4.8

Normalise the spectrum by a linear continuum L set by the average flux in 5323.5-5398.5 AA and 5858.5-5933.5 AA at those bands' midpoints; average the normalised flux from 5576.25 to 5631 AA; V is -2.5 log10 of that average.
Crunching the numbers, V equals -0.03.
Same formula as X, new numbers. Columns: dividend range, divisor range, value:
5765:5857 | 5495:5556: 1.05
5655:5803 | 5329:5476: 1.18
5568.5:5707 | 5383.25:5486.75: 1.12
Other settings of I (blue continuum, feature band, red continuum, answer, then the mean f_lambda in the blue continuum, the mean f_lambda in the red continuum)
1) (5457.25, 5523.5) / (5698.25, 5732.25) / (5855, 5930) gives 0.8 AA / 4.99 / 5.9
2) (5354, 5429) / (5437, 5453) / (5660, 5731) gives -1.1 AA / 4.52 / 5.43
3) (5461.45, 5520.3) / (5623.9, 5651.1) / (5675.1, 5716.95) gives 0.4 AA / 4.96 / 5.31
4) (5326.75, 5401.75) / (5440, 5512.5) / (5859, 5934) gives -4.1 AA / 4.38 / 5.89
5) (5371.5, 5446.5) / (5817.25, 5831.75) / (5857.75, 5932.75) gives 0.1 AA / 4.53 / 5.89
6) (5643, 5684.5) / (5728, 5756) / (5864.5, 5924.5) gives 1.5 AA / 5.55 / 5.9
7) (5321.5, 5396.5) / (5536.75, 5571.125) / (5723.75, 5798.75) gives -2.1 AA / 4.32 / 5.39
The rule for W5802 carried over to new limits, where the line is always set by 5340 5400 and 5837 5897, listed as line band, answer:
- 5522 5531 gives -0.11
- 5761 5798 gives 0.04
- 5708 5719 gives -0.05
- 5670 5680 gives -0.13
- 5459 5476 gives -0.06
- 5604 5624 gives -0.09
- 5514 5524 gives -0.05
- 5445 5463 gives -0.11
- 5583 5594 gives -0.04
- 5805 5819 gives -0.10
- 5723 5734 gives 0.08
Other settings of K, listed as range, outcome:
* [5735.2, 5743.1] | 5.67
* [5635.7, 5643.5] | 5.01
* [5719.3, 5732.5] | 5.28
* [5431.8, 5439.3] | 5.47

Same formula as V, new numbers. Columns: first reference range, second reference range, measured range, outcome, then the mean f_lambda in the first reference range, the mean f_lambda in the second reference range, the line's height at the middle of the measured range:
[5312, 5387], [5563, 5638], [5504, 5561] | -0.07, 4.33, 5.19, 4.96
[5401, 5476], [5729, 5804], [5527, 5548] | -0.14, 4.84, 5.39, 5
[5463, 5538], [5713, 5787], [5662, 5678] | -0.08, 5.08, 5.44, 5.32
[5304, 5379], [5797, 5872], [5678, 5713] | 0.01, 4.36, 5.72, 5.33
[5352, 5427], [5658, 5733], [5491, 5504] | -0.11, 4.52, 5.41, 4.83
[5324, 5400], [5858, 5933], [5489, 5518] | -0.09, 4.36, 5.89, 4.77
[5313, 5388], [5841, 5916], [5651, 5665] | -0.03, 4.33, 5.87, 5.23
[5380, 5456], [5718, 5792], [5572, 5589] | 0.03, 4.62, 5.43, 5.01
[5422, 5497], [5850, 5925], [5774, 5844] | 0.02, 4.94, 5.88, 5.7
